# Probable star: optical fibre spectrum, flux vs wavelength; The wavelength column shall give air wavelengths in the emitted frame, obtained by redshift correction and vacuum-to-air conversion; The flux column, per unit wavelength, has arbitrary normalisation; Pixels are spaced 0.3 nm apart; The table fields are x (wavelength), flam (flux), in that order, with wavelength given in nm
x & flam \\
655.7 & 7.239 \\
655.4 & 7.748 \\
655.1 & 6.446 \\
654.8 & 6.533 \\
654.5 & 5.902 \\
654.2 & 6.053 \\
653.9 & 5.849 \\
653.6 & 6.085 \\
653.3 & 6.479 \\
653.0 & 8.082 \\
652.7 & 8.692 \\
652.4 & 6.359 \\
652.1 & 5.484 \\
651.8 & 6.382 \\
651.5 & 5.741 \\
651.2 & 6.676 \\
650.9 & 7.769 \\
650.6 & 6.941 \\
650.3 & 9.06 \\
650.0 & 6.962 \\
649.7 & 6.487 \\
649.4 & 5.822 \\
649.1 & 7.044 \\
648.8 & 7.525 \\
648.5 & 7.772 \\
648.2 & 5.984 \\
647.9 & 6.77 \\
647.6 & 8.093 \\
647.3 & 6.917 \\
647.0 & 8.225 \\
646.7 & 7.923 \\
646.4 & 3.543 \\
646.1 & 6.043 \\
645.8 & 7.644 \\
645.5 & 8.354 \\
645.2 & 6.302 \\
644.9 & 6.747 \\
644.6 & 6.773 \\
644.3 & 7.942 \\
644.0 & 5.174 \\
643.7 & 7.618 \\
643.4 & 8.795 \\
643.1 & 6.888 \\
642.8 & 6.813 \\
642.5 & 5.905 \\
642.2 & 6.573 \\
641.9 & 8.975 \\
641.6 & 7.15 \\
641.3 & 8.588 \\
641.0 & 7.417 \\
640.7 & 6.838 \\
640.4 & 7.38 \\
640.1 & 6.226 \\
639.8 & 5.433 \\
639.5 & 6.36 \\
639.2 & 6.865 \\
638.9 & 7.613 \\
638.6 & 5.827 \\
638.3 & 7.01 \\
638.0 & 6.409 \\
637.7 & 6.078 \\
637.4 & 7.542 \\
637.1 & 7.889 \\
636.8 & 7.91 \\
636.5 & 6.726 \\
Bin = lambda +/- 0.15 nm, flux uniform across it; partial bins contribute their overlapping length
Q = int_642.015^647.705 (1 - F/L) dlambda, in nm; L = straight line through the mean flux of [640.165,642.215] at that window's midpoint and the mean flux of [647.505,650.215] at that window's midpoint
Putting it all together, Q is 0.24 nm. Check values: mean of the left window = 7.57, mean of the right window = 6.97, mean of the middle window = 6.97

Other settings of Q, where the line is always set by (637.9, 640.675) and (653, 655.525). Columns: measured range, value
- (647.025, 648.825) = -0.195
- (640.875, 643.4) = -0.313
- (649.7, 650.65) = -0.152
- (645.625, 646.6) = 0.091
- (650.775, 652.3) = 0.025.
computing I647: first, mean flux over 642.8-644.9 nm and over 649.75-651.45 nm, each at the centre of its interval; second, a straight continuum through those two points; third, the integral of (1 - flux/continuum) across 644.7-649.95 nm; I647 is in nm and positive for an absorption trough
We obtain 0.25 nm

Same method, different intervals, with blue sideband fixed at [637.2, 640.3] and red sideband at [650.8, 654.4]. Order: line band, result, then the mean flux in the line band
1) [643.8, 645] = -0.020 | 6.7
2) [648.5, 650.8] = -0.200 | 7.18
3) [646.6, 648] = -0.214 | 7.6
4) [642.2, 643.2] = 0.009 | 6.52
